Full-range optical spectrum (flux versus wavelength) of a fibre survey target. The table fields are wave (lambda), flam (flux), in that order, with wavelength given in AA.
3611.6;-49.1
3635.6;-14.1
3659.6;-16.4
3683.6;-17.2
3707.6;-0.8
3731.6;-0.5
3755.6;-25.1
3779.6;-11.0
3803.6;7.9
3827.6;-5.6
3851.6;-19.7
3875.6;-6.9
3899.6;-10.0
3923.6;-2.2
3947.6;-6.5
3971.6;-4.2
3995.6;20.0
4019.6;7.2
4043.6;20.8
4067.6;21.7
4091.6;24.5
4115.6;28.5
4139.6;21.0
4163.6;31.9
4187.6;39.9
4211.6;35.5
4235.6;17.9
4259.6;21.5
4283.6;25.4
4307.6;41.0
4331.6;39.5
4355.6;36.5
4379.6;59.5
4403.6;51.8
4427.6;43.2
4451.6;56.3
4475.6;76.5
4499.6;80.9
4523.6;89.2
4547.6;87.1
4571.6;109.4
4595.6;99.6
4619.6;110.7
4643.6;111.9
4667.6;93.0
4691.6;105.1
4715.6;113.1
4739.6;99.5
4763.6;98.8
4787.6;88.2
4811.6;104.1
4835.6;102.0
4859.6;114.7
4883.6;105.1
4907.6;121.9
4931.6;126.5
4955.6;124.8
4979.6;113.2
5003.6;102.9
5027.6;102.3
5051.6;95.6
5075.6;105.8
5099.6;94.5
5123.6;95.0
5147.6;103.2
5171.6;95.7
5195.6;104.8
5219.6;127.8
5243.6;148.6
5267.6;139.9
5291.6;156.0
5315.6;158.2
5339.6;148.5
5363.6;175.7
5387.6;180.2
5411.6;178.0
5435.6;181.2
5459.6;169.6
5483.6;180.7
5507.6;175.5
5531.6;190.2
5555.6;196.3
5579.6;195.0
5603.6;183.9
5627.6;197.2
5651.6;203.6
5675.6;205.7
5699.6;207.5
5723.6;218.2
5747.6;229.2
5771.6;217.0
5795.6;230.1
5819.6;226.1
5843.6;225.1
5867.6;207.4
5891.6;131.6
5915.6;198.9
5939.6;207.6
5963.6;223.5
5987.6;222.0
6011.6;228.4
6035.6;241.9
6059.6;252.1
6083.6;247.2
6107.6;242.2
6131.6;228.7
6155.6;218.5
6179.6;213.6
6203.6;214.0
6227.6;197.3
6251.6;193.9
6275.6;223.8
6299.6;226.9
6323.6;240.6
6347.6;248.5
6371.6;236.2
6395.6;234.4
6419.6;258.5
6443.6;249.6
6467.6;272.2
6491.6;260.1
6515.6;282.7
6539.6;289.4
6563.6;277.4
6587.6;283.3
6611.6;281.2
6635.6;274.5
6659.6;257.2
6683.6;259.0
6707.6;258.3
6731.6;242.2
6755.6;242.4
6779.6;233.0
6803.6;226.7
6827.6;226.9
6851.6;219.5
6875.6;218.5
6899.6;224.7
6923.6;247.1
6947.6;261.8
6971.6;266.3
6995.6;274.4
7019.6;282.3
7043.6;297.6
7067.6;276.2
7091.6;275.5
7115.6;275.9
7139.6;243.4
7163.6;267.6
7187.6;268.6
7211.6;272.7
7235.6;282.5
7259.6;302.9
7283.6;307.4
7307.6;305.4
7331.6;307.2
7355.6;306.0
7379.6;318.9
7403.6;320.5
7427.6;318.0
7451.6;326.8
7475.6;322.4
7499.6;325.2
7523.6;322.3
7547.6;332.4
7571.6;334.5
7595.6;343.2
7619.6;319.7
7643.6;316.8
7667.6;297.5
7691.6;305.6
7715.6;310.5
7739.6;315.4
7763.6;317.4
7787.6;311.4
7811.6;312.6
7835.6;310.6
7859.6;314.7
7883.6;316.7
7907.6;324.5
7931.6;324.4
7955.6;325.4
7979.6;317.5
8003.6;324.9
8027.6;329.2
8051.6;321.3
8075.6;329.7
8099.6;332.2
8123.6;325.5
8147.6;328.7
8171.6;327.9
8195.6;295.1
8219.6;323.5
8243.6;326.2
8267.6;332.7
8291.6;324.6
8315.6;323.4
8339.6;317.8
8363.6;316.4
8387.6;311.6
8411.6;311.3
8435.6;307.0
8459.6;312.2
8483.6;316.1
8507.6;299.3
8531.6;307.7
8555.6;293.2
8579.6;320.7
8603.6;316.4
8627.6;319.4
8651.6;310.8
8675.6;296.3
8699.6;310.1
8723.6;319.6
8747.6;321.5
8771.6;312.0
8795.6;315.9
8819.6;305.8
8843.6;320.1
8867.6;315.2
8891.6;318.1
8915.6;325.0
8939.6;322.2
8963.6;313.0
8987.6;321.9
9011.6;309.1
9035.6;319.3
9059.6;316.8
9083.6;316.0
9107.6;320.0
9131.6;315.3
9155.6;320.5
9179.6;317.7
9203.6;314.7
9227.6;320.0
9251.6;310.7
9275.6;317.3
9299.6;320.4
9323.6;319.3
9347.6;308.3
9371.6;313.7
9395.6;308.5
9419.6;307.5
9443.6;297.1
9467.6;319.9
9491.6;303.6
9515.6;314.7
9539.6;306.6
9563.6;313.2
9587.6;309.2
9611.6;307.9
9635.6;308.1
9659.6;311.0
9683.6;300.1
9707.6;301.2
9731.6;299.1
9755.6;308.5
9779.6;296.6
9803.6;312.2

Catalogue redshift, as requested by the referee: 0.000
